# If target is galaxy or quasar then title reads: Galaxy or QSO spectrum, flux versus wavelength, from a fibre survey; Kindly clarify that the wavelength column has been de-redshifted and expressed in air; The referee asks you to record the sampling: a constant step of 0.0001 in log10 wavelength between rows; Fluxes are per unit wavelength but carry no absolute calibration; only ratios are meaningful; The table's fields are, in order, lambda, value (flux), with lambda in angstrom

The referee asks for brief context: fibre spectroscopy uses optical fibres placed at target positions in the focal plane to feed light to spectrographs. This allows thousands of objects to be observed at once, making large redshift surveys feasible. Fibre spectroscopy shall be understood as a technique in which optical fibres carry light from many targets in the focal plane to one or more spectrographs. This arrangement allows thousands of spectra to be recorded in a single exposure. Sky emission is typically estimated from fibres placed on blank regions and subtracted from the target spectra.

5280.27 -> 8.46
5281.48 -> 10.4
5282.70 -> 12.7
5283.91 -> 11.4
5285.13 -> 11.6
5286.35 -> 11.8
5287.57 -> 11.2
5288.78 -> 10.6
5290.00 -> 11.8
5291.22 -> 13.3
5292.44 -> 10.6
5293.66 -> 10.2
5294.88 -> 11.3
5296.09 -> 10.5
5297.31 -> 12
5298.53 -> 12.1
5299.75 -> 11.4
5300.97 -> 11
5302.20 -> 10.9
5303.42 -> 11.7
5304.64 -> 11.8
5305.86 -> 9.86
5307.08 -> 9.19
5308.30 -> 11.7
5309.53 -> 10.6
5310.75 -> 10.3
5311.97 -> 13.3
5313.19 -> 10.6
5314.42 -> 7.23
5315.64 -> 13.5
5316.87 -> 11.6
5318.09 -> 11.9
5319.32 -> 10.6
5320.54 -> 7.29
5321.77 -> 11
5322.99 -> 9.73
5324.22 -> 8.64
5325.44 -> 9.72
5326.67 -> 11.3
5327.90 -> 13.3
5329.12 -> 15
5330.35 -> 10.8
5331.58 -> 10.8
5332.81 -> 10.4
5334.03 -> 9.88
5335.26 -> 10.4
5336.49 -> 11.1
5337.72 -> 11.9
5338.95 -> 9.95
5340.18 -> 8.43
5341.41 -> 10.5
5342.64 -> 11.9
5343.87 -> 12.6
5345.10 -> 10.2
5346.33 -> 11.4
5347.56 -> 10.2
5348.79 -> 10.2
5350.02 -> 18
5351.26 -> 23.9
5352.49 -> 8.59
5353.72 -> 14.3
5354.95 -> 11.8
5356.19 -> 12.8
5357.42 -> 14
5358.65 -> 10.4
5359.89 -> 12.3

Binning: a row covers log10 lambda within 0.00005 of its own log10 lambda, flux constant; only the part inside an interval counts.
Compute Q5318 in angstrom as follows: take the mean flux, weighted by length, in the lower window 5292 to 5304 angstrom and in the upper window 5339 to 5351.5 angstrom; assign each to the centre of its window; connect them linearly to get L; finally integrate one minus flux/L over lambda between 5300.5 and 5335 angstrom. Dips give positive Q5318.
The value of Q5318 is 2.3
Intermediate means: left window 11.2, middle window 10.8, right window 12.3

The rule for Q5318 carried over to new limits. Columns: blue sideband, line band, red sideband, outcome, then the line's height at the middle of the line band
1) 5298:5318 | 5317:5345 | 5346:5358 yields 3.6 angstrom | 12.4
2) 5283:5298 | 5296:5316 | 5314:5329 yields 0.0 angstrom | 11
